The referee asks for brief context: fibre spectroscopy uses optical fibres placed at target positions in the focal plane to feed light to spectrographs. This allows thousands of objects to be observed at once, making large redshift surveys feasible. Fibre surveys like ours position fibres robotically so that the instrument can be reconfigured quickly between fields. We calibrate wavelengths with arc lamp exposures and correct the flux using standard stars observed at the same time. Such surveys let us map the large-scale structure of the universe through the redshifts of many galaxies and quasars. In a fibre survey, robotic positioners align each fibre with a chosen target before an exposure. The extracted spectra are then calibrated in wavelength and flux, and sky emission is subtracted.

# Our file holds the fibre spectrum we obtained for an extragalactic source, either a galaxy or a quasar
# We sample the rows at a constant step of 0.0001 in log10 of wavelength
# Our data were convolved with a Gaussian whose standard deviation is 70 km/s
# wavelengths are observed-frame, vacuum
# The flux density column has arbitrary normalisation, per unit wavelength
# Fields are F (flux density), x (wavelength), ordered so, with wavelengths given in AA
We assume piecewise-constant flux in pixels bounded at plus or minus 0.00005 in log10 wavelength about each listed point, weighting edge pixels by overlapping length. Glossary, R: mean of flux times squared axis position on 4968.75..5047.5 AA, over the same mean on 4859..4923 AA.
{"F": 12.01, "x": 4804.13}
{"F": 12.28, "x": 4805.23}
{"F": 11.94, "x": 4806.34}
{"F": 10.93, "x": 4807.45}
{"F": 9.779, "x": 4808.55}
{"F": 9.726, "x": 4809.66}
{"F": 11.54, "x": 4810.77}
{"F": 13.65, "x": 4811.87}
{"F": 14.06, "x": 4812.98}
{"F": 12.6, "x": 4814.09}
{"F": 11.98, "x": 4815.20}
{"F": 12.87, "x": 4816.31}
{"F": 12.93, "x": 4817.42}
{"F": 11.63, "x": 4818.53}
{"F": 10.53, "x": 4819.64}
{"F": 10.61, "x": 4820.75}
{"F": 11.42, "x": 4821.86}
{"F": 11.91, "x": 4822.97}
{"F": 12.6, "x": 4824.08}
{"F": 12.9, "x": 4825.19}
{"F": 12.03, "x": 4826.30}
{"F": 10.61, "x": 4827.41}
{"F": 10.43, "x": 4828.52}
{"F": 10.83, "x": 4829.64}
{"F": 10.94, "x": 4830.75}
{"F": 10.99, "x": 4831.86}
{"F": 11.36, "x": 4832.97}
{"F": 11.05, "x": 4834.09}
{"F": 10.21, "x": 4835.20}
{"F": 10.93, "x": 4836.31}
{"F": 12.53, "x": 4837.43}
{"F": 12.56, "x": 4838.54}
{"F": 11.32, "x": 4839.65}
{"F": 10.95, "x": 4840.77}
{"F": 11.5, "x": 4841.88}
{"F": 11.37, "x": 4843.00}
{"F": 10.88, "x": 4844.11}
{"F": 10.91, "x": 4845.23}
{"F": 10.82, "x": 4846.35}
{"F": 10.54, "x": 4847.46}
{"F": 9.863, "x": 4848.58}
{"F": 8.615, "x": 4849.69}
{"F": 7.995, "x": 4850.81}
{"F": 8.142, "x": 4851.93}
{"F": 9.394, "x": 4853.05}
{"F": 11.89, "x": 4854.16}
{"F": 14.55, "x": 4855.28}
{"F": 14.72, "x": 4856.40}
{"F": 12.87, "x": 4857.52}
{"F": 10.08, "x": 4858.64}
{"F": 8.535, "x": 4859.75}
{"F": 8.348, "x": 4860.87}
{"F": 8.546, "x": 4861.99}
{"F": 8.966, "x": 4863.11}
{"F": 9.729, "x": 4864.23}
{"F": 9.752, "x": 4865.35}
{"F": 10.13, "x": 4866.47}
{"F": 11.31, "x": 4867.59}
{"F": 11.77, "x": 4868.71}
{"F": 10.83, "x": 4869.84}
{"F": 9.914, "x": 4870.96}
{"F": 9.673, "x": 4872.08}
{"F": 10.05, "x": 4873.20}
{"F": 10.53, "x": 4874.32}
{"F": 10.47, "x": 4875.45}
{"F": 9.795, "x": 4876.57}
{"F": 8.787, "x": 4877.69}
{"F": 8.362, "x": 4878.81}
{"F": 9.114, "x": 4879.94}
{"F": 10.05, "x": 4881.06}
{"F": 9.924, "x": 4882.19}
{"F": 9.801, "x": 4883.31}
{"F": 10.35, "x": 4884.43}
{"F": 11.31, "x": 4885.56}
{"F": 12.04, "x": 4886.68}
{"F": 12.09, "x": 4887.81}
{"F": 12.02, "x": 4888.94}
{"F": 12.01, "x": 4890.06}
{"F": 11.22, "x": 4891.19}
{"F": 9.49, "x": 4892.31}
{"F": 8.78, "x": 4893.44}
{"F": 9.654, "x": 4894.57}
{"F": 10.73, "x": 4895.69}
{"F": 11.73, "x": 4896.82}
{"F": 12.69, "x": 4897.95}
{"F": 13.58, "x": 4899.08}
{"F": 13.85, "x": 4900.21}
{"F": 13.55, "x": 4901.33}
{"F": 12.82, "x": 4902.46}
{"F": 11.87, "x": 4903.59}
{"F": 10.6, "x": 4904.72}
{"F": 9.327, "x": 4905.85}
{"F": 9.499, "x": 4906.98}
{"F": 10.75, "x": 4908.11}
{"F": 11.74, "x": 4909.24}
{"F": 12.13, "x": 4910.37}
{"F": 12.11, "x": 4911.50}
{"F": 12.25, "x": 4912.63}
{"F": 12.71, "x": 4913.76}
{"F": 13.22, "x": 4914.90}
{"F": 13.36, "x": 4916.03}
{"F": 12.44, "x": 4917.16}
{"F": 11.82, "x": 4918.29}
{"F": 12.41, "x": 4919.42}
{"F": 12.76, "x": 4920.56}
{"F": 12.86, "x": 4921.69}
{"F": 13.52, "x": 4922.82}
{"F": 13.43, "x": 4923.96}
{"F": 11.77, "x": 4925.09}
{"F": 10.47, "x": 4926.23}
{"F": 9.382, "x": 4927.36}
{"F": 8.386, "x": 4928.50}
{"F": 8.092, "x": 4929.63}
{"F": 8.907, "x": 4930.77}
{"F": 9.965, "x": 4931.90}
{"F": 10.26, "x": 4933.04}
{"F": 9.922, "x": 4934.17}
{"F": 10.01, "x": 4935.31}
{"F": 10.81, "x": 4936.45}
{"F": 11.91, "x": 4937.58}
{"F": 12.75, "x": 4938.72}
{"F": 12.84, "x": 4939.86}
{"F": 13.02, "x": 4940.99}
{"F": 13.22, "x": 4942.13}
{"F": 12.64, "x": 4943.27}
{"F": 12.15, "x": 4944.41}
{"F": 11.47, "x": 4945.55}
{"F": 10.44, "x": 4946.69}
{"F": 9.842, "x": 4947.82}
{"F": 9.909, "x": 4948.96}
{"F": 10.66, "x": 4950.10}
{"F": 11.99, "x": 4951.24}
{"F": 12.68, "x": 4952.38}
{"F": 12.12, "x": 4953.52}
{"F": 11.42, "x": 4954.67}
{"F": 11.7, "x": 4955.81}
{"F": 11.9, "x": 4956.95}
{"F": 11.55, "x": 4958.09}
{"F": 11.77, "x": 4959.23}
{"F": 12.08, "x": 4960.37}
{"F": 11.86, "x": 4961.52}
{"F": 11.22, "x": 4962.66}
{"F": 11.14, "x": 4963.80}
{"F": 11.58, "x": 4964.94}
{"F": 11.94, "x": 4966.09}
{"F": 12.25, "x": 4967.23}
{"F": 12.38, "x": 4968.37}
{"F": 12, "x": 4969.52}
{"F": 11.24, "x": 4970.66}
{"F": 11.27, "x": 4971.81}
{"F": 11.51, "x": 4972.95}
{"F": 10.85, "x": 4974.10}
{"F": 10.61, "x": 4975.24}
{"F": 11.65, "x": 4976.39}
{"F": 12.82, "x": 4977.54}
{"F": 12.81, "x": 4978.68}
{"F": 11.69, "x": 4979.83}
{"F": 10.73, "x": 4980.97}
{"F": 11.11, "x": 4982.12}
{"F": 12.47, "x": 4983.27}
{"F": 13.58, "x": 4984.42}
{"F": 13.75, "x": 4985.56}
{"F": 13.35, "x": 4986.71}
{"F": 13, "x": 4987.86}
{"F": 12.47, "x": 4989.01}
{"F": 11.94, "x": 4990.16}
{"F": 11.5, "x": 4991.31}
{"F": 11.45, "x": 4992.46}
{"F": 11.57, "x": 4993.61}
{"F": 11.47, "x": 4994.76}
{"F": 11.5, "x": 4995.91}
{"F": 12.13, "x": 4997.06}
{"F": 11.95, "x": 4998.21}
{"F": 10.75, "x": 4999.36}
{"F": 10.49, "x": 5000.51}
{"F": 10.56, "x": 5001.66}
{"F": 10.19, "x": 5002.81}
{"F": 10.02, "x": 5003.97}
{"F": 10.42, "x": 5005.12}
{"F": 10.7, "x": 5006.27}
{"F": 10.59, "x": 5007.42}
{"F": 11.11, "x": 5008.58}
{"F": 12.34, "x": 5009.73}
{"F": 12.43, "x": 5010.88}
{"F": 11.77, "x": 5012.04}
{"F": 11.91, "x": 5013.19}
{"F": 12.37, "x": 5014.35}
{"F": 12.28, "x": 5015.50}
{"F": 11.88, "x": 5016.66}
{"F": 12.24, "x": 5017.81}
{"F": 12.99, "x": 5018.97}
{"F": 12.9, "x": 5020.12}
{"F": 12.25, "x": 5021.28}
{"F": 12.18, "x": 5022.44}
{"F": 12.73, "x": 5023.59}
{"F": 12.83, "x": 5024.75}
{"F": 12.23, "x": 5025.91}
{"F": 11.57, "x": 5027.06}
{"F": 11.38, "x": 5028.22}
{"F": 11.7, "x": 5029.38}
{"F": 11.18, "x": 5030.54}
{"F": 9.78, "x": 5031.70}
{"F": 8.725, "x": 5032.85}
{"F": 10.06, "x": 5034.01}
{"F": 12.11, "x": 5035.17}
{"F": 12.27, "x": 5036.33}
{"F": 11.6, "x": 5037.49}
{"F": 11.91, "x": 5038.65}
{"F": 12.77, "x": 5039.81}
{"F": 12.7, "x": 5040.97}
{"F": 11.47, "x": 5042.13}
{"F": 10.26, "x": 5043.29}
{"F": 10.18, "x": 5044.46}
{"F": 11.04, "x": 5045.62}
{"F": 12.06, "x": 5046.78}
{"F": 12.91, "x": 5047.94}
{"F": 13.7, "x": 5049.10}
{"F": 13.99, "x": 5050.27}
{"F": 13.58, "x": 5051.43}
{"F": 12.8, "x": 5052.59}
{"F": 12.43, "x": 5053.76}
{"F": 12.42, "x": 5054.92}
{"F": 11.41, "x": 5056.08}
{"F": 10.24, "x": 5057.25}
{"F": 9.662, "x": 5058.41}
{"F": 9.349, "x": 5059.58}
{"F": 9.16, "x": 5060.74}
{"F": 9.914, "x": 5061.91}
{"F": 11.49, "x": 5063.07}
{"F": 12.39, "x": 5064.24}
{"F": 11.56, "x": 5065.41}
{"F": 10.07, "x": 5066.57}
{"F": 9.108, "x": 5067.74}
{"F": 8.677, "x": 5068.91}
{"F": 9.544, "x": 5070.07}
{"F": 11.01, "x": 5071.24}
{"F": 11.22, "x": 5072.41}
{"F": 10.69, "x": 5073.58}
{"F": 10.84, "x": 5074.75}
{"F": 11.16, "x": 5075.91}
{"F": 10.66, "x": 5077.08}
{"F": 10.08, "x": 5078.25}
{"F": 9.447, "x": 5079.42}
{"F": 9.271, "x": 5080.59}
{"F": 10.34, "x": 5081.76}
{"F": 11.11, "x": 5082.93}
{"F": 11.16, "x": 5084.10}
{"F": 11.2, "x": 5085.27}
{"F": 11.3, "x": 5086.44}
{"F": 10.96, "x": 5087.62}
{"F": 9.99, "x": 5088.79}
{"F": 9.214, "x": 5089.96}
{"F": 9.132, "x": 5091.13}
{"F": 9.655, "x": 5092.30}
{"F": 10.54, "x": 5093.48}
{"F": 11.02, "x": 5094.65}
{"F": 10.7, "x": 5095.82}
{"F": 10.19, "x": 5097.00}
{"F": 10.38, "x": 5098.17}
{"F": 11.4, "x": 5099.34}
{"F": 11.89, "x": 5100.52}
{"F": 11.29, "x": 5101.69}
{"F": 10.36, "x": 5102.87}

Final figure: 1.11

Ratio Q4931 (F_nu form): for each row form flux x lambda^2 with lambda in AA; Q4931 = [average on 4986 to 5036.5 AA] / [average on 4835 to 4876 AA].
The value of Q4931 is 1.17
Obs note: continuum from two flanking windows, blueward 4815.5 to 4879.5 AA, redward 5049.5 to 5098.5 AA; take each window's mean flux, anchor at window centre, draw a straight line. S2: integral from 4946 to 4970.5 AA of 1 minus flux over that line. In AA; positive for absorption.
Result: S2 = -1.8 AA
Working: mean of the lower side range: 10.8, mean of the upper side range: 10.7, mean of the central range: 11.5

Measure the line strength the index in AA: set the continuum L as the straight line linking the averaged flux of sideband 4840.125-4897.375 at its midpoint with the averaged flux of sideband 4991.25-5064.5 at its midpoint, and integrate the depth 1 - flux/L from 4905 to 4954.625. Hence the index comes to -2.7 AA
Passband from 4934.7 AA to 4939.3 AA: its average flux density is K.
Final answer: 11.3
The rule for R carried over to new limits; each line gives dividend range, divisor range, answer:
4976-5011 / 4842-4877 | 1.19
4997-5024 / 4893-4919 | 1.03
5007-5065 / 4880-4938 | 1.09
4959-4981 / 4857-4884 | 1.23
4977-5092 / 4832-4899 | 1.15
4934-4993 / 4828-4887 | 1.18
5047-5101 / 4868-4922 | 1.04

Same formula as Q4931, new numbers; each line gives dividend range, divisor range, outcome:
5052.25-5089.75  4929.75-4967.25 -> 0.98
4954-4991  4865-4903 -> 1.14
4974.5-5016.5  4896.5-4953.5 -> 1.04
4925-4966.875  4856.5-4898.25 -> 1.11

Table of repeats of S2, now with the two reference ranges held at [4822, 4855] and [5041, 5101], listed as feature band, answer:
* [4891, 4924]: -2.91 AA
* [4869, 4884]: 1.50 AA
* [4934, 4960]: -1.71 AA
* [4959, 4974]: -1.07 AA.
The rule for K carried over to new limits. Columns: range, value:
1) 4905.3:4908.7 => 9.88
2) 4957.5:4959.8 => 11.7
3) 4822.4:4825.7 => 12.5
